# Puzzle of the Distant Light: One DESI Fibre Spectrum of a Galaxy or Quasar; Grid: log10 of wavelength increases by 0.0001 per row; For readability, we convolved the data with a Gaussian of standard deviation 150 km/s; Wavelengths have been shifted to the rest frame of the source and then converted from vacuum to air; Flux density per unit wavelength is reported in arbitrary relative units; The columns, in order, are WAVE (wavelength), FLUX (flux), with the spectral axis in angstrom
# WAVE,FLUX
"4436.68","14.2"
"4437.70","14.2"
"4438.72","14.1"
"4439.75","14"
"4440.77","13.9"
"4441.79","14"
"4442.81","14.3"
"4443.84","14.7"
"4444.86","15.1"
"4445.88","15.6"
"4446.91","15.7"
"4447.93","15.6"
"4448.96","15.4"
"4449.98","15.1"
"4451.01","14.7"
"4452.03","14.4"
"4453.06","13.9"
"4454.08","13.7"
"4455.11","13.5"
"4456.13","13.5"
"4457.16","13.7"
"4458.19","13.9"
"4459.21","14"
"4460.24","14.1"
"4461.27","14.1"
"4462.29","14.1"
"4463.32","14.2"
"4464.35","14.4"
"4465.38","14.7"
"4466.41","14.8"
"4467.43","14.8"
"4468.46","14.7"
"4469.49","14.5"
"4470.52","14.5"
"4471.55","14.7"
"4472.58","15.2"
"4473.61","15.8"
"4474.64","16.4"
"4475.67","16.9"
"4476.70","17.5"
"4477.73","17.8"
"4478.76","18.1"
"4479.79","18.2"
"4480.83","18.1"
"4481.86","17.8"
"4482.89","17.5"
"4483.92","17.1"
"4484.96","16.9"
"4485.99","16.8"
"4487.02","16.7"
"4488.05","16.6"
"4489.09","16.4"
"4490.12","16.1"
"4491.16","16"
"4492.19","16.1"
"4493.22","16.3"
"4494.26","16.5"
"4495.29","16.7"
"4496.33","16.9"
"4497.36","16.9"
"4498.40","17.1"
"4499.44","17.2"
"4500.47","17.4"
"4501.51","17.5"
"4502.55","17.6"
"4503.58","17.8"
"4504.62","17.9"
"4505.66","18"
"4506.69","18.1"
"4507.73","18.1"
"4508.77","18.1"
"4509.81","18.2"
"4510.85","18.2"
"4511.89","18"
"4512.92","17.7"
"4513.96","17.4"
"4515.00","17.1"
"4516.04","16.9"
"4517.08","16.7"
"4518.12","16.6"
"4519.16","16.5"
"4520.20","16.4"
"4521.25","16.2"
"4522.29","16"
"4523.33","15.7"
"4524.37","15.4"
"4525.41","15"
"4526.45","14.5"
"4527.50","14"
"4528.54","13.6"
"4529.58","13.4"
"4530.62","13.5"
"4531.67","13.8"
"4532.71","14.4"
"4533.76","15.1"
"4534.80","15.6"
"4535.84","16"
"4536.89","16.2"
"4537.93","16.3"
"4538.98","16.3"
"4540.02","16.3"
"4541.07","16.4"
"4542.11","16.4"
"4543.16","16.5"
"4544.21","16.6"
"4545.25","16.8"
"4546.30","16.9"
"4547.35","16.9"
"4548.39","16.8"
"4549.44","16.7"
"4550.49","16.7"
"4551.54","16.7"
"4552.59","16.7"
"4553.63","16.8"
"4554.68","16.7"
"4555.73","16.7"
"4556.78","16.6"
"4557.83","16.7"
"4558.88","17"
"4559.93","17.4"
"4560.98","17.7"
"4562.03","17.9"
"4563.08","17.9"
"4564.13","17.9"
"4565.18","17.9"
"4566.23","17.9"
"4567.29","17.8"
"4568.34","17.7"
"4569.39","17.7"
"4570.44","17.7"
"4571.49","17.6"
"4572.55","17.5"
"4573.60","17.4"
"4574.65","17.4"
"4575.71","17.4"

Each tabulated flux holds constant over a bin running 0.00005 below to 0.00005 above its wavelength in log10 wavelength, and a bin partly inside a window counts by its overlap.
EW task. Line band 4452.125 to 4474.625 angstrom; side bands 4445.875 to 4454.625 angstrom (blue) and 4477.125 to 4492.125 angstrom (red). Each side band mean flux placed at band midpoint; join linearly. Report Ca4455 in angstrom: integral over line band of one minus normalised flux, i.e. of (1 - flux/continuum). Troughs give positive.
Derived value 1.9 angstrom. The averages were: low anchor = 14.8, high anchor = 17.1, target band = 14.4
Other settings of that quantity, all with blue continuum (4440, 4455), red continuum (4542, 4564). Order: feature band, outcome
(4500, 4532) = -0.8 angstrom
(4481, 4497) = -1.2 angstrom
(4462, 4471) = 0.3 angstrom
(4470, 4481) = -1.0 angstrom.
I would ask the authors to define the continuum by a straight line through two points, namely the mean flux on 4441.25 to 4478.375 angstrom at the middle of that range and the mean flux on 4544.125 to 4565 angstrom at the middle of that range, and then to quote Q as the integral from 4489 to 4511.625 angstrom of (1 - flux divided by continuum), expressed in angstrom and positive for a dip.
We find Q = -2.1 angstrom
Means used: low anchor 14.8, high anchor 17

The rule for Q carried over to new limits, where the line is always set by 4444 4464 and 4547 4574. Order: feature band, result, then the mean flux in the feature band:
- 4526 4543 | 1.48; 15.1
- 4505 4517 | -1.36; 17.8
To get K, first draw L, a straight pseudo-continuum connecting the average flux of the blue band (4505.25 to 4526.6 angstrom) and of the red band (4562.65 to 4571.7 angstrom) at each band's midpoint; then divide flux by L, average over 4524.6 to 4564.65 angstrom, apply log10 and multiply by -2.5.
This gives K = 0.08 mag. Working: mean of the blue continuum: 16.9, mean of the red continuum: 17.8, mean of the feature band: 16.1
